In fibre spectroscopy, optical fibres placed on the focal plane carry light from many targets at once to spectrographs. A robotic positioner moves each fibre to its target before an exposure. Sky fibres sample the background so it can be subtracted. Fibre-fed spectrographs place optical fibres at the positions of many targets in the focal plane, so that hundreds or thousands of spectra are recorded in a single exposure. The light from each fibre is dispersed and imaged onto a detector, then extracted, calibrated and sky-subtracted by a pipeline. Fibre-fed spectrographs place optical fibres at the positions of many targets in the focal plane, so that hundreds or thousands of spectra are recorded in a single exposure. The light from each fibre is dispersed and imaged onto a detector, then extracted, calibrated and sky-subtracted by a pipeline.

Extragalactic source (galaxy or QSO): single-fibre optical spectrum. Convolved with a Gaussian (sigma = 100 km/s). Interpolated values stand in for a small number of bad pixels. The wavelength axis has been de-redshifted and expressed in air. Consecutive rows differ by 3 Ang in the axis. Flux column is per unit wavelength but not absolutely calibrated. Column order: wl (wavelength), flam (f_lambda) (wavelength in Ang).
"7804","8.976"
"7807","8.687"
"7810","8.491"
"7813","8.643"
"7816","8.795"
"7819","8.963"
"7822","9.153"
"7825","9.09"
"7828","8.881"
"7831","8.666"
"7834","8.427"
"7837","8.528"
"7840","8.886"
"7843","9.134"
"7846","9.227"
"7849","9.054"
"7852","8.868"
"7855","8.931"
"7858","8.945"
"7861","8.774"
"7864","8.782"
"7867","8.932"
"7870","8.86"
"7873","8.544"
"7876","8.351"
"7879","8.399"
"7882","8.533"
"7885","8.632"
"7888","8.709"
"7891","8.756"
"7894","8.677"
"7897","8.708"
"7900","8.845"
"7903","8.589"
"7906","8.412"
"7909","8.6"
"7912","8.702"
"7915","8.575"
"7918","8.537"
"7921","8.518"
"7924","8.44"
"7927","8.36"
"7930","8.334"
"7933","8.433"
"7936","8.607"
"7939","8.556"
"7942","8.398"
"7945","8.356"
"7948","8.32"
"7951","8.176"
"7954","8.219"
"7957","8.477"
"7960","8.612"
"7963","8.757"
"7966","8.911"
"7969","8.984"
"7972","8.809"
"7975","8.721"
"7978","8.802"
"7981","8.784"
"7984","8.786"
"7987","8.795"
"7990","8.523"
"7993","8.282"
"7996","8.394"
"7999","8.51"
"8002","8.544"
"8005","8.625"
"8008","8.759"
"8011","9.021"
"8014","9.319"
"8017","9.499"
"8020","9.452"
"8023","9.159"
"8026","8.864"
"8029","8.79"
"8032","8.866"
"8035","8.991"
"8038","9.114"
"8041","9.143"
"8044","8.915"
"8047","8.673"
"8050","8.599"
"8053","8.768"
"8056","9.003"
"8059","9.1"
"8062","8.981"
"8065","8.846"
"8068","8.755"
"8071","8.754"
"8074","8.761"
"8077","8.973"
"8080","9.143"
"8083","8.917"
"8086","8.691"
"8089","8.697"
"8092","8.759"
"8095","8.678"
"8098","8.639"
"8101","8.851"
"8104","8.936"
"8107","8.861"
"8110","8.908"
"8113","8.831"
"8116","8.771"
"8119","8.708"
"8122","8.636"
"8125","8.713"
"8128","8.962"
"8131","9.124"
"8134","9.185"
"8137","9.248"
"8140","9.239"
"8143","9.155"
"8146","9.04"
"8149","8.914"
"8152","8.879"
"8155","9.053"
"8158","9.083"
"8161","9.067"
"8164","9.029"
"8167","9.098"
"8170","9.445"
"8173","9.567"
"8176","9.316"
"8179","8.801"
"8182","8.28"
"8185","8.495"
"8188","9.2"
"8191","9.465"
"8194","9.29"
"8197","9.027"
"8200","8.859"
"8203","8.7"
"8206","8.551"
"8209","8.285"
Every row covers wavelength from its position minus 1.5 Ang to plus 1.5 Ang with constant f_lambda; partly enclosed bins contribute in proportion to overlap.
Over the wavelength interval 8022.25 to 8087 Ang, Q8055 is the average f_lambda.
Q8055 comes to 8.9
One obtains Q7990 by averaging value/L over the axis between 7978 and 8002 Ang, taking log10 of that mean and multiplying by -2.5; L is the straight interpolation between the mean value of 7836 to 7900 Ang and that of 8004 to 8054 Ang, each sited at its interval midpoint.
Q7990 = 0.042 mag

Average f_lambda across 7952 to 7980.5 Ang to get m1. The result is 8.69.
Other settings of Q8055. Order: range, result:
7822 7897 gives 8.78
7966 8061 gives 8.86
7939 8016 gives 8.64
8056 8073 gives 8.89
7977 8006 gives 8.6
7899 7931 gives 8.54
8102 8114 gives 8.88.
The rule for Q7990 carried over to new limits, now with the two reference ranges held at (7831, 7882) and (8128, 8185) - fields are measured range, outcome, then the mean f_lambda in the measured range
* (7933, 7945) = 0.05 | 8.49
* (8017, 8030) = -0.02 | 9.13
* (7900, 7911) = 0.03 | 8.58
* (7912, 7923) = 0.03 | 8.56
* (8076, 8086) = 0.00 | 8.96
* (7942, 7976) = 0.04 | 8.57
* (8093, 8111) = 0.03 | 8.81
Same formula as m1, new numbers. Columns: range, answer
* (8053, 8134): 8.85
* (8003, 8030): 9.05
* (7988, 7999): 8.43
